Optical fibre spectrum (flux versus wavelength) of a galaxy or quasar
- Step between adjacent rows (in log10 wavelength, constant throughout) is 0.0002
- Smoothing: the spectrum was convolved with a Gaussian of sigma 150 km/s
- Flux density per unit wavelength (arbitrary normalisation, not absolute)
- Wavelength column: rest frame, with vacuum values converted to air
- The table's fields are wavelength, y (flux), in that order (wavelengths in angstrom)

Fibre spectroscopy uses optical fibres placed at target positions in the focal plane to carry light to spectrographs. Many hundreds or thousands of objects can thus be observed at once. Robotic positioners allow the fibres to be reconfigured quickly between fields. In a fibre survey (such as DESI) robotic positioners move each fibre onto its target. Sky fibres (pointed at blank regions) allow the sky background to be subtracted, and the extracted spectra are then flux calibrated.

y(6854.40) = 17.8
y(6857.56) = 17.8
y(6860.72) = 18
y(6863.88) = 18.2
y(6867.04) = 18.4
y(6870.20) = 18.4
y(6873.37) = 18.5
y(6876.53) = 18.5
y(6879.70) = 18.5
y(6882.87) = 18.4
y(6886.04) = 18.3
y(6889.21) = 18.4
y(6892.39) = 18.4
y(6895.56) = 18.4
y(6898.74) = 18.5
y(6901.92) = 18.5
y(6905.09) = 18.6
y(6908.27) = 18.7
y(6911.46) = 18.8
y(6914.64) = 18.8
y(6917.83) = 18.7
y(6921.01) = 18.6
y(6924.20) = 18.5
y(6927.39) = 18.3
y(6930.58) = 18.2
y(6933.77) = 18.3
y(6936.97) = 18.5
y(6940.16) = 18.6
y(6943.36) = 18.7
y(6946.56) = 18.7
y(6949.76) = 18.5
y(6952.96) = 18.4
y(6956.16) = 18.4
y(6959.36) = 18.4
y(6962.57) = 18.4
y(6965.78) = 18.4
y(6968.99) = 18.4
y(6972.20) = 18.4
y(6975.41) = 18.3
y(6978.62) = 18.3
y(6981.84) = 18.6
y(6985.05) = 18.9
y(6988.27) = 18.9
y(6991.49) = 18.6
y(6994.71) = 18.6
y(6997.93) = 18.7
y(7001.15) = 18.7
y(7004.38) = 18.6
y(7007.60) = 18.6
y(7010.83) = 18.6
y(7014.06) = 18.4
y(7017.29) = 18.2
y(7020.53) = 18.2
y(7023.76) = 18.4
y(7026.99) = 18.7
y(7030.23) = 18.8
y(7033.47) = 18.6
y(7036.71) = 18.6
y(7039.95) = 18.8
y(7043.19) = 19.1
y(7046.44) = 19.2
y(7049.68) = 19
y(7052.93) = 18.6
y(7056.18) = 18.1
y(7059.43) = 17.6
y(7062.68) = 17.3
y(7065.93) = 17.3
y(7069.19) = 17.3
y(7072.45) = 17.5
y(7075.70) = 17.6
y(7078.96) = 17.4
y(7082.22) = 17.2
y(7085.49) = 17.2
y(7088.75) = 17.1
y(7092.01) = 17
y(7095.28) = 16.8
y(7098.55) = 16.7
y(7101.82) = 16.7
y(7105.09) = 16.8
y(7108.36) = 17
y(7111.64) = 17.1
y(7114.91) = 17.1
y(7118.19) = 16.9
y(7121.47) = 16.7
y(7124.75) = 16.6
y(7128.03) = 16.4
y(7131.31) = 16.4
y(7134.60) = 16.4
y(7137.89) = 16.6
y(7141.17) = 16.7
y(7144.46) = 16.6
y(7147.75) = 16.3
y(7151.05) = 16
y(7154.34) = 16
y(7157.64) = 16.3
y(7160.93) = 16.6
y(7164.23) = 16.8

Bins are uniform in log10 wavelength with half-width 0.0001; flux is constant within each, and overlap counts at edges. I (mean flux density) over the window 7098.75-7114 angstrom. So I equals 16.9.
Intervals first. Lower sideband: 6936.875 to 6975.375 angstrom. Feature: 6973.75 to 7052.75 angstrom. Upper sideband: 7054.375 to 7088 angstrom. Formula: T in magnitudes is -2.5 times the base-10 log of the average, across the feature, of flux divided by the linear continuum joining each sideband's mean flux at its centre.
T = -0.04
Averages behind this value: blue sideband 18.5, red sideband 17.4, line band 18.6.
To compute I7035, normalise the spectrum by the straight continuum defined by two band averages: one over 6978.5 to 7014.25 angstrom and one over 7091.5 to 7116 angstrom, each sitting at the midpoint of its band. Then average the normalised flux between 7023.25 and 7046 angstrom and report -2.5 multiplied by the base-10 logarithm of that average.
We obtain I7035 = -0.04 mag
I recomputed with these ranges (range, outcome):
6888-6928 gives 18.6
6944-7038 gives 18.5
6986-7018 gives 18.6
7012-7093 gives 18.1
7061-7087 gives 17.3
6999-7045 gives 18.6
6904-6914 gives 18.7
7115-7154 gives 16.5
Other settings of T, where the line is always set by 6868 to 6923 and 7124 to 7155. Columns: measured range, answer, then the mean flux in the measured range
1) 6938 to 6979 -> -0.03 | 18.5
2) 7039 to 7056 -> -0.10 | 18.9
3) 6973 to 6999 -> -0.05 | 18.6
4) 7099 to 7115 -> -0.01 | 16.9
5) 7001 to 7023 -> -0.06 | 18.4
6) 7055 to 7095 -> -0.02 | 17.4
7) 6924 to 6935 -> 0.00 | 18.3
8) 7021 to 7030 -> -0.07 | 18.6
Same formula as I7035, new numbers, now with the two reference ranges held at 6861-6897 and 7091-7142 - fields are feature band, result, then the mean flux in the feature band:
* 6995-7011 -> -0.067 mag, 18.6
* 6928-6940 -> -0.022 mag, 18.4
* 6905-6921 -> -0.033 mag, 18.7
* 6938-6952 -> -0.041 mag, 18.6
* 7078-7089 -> -0.016 mag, 17.2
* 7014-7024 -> -0.052 mag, 18.3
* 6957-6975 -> -0.036 mag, 18.4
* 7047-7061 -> -0.075 mag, 18.4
